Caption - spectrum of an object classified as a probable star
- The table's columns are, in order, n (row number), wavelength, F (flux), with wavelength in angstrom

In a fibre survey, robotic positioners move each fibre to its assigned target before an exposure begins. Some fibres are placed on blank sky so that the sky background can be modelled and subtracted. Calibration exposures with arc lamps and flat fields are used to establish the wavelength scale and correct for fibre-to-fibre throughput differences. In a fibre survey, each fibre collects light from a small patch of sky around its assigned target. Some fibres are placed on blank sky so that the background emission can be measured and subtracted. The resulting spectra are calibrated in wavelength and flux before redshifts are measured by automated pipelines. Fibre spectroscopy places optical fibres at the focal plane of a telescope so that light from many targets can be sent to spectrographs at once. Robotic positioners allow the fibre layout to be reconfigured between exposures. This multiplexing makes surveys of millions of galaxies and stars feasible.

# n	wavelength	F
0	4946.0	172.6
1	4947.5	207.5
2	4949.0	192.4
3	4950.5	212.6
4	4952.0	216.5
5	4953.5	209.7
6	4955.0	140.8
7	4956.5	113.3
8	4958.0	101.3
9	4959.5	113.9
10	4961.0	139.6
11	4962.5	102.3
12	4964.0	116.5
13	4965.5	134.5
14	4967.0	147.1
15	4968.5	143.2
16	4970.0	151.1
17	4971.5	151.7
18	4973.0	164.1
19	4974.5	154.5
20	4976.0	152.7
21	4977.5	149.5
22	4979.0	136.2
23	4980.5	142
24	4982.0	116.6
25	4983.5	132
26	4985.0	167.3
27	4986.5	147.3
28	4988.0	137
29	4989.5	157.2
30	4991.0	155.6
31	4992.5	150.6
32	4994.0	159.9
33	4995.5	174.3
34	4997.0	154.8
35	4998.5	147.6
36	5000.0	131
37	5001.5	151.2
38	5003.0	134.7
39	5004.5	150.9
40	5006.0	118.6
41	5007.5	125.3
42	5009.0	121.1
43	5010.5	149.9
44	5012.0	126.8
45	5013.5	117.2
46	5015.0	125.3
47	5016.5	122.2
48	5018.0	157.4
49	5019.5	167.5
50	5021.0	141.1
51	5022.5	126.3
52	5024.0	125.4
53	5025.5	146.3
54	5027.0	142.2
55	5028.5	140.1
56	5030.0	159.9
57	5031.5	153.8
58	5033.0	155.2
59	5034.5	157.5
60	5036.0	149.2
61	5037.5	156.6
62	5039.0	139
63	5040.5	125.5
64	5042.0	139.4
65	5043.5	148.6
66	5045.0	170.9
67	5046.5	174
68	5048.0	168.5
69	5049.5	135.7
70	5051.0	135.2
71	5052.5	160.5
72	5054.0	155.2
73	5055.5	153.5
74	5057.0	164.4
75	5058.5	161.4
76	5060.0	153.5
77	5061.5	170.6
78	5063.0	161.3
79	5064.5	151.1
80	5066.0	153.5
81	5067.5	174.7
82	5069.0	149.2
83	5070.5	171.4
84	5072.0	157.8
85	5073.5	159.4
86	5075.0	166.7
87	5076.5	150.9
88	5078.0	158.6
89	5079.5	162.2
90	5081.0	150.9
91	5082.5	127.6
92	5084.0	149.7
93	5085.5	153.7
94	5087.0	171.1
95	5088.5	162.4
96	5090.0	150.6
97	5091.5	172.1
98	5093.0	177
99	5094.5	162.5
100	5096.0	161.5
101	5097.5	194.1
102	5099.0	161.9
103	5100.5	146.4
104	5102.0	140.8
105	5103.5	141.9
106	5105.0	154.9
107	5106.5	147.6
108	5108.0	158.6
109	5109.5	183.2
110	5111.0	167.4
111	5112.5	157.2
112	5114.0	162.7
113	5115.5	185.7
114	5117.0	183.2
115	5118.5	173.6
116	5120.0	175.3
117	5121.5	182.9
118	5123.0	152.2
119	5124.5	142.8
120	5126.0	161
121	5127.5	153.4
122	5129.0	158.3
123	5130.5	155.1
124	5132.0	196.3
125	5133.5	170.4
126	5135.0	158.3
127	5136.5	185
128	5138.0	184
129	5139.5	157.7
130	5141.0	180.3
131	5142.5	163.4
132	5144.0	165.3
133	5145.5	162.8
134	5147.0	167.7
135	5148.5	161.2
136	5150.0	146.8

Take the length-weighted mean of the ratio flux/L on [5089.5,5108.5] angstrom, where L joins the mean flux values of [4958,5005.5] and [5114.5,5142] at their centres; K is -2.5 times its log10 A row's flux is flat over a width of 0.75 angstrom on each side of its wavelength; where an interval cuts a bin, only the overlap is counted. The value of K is 0.03 mag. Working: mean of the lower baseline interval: 143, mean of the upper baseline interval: 170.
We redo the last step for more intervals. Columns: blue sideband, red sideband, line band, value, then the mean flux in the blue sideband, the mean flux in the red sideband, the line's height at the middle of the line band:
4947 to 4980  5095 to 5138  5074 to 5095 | 0.03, 152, 165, 162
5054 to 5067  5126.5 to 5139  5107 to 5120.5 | -0.03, 159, 170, 167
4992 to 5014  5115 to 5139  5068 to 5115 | 0.01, 141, 170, 161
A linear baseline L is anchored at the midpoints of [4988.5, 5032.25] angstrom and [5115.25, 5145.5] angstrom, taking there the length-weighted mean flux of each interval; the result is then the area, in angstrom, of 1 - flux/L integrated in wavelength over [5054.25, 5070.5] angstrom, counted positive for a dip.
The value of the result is -0.6 angstrom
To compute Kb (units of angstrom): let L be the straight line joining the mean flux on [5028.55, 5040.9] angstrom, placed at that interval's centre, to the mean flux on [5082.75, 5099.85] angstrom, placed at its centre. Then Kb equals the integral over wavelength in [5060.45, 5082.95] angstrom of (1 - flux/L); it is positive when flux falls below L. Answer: 0.12 angstrom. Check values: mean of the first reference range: 150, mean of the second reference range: 164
